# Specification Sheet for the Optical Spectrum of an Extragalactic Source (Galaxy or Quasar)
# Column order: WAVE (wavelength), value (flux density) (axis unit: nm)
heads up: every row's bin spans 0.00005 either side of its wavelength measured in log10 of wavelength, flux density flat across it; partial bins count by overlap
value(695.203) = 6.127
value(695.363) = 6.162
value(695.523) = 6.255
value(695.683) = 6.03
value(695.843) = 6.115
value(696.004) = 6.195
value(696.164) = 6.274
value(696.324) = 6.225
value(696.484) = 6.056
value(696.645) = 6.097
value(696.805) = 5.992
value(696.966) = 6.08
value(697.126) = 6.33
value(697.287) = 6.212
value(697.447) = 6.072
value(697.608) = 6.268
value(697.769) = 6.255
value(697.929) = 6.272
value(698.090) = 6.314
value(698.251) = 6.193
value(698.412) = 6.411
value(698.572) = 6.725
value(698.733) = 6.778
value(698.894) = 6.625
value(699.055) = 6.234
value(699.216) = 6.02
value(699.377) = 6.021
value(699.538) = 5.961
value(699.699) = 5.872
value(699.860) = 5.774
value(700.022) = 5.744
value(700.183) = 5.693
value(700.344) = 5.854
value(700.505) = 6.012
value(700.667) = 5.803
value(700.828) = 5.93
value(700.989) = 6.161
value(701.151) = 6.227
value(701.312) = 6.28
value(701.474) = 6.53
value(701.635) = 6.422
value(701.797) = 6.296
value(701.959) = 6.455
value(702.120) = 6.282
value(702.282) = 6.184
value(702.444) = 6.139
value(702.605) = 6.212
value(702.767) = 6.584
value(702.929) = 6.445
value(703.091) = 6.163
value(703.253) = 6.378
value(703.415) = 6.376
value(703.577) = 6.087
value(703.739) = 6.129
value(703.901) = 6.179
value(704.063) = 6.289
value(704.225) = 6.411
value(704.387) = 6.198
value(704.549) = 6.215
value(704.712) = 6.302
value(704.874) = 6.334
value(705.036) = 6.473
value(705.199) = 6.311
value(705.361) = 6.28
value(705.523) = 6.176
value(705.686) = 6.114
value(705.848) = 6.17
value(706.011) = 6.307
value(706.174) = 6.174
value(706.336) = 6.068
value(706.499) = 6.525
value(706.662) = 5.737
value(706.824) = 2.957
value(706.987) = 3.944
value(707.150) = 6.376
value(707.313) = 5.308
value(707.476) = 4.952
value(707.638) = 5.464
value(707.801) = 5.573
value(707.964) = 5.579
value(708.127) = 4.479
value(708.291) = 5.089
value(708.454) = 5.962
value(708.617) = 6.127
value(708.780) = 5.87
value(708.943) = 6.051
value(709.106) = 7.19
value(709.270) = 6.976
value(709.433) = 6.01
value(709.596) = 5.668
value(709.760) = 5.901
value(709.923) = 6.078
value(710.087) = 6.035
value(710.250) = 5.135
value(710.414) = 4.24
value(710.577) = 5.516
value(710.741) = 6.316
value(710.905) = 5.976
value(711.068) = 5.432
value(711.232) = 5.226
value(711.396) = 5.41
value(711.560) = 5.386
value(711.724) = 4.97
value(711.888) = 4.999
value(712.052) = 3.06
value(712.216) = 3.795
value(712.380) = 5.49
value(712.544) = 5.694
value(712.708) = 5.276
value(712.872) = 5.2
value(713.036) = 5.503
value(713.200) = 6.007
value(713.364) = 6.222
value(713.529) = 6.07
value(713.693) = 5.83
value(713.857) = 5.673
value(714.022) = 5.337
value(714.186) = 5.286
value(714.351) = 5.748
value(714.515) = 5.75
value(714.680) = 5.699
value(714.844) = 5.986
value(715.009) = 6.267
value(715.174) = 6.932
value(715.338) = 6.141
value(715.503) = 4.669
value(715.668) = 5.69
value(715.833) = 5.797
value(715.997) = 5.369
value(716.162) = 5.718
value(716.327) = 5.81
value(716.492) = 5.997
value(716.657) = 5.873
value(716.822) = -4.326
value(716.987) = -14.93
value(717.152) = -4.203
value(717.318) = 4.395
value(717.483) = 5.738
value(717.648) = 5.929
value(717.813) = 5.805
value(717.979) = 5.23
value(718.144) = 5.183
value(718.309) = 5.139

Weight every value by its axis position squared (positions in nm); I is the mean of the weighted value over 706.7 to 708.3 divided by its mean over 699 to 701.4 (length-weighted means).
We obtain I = 0.85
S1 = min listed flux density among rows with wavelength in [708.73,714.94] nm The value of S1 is 3.06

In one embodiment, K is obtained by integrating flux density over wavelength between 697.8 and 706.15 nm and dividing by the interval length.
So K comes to 6.22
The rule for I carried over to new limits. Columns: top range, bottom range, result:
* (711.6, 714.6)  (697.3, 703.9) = 0.89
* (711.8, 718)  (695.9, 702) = 0.76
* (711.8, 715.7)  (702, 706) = 0.90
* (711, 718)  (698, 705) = 0.76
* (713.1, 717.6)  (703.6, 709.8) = 0.74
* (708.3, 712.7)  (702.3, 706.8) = 0.91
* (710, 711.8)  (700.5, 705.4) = 0.89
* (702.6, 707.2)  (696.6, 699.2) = 0.98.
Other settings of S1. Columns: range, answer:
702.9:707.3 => 2.957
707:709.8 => 4.479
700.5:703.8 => 5.803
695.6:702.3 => 5.693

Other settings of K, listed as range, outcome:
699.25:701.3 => 5.94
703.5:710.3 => 5.89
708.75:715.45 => 5.64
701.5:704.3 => 6.3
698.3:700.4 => 6.14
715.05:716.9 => 4.93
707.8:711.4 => 5.74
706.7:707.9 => 4.98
